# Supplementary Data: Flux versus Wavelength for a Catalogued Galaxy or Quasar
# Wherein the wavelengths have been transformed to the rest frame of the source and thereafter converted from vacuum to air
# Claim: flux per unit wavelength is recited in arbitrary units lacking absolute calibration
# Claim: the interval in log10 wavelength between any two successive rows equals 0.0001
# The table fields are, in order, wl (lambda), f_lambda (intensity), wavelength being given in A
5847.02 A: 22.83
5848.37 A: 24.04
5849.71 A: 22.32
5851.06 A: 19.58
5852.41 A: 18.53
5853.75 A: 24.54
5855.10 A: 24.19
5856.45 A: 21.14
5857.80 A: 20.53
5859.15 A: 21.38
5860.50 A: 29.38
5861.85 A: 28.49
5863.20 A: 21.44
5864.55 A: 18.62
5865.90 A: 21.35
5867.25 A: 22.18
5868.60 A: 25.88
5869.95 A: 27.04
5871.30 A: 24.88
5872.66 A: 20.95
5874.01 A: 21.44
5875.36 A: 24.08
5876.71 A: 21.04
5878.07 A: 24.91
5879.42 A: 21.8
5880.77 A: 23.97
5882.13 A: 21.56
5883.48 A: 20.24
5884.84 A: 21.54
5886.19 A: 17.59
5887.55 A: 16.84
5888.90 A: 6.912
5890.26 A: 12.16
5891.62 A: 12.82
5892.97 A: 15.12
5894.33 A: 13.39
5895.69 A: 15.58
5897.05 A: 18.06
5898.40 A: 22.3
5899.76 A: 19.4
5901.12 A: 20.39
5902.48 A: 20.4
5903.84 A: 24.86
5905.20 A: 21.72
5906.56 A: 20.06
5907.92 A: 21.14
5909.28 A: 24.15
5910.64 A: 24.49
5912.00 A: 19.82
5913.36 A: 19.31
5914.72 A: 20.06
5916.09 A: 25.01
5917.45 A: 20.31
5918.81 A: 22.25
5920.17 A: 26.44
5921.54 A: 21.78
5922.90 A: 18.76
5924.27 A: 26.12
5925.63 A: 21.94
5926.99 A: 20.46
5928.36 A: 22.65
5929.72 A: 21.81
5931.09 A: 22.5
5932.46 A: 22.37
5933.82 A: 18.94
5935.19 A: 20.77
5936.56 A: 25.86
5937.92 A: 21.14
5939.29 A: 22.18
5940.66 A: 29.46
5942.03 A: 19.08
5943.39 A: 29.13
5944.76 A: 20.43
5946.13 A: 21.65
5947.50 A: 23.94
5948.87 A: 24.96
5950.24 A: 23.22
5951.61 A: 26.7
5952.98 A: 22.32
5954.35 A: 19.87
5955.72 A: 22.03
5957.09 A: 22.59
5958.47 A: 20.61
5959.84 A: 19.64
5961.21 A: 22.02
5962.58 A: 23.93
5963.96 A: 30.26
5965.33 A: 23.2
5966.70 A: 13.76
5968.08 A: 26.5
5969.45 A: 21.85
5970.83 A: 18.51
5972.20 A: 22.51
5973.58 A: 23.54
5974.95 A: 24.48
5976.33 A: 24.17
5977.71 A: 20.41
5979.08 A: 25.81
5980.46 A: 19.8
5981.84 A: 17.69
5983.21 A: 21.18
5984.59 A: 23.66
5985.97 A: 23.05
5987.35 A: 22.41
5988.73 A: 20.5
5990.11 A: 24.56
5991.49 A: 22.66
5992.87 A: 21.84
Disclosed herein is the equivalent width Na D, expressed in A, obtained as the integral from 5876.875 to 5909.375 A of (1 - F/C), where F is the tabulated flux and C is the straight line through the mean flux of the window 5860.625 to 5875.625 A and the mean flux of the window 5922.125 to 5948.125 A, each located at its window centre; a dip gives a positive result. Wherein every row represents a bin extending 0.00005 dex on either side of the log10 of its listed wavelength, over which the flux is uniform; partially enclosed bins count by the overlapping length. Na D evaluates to 5.9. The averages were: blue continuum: 23.5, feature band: 19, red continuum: 22.6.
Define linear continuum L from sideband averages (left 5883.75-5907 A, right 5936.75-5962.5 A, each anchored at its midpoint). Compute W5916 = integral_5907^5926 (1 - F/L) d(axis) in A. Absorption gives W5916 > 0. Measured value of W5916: -2.5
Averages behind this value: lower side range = 17.6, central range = 22.2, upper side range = 22.9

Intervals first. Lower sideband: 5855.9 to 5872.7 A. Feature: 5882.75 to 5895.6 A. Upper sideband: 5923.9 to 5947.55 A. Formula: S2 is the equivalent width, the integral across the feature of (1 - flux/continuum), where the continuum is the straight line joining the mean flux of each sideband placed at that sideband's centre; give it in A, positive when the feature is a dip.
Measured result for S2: 4.4 A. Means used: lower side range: 23.4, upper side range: 22.7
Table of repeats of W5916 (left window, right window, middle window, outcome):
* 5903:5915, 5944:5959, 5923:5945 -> -0.5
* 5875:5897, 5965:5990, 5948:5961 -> -1.0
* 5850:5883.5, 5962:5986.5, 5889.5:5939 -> 4.3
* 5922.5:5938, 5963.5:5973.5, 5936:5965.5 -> -1.6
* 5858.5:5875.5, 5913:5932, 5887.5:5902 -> 4.5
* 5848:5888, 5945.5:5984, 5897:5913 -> 0.7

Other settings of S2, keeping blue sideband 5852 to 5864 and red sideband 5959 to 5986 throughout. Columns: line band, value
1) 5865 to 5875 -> -0.03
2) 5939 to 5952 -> -0.89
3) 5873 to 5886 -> 0.60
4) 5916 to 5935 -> 0.50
